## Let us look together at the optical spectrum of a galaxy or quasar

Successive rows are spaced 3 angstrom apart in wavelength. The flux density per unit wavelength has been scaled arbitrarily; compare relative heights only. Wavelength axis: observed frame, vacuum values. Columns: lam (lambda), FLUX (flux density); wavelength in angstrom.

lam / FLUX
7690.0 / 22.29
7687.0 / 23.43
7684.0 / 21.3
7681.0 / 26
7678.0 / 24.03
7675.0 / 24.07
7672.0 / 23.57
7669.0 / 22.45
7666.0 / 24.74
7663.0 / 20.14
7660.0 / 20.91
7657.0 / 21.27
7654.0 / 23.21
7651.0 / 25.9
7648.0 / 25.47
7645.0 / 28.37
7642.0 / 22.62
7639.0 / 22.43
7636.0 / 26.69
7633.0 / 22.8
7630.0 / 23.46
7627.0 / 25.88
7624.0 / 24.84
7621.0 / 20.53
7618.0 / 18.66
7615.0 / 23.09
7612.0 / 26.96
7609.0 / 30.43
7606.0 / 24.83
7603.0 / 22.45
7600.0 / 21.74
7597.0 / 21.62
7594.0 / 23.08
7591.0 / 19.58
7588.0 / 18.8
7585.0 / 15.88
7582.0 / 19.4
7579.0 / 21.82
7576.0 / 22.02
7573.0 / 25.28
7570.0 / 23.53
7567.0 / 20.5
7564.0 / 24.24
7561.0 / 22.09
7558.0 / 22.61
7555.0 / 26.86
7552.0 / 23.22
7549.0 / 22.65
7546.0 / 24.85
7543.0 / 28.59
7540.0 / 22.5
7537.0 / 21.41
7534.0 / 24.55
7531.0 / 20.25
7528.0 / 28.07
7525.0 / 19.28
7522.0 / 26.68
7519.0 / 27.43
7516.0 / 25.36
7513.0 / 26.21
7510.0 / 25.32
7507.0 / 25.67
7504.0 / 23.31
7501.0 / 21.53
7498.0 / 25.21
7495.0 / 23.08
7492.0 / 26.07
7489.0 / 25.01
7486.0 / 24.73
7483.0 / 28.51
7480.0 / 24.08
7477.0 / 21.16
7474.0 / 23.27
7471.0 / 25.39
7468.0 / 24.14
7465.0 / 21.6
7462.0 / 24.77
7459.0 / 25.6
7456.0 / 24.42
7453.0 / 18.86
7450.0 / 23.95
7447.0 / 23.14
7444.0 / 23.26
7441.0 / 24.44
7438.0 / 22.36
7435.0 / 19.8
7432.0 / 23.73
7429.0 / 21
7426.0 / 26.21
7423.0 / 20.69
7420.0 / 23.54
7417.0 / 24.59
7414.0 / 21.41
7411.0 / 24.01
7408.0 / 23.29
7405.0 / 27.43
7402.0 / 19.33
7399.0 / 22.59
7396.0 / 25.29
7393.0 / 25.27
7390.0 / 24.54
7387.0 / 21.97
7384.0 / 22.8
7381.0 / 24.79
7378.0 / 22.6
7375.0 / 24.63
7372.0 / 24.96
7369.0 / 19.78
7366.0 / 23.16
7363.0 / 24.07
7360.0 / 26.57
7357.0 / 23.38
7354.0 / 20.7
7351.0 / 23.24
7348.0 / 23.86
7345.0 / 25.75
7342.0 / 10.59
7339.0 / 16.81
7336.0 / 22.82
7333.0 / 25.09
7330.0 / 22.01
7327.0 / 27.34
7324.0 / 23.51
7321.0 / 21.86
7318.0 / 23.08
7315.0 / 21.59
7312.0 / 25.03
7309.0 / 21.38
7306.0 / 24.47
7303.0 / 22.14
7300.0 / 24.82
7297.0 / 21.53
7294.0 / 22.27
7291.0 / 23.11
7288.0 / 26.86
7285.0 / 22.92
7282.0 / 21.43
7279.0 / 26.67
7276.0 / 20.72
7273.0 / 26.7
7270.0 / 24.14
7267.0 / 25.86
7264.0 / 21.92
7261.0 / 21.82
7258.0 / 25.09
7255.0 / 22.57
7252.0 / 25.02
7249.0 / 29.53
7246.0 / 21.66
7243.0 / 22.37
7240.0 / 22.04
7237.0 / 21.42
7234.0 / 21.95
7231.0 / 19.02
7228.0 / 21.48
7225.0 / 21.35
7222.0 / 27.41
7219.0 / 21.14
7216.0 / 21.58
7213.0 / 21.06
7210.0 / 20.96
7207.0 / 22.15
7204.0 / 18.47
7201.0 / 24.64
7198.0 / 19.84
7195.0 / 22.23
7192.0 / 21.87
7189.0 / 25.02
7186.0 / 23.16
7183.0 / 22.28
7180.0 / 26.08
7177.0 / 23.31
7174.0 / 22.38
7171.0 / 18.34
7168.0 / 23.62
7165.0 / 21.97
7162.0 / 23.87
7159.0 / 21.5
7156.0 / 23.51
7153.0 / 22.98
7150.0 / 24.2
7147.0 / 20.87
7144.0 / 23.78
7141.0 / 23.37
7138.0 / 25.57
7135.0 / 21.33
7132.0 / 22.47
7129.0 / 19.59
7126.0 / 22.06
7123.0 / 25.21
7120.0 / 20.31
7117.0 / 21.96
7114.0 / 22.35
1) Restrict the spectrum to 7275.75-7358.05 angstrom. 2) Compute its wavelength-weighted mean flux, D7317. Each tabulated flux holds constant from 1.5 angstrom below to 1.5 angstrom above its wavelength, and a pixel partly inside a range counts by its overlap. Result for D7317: 22.7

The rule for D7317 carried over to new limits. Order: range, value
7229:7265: 22.9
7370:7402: 23.7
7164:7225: 22.4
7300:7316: 23.1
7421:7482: 23.1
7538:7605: 22.4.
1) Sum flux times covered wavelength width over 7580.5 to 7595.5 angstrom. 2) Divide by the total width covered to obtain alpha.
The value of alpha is 19.3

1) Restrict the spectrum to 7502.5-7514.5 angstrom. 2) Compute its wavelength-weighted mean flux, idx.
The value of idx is 25.1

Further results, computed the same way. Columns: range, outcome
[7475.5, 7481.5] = 22.6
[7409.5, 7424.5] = 22.8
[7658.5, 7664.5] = 20.5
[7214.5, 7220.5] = 21.4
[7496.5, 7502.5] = 23.4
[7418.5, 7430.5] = 22.9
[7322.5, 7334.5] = 24.5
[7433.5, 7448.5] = 22.6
